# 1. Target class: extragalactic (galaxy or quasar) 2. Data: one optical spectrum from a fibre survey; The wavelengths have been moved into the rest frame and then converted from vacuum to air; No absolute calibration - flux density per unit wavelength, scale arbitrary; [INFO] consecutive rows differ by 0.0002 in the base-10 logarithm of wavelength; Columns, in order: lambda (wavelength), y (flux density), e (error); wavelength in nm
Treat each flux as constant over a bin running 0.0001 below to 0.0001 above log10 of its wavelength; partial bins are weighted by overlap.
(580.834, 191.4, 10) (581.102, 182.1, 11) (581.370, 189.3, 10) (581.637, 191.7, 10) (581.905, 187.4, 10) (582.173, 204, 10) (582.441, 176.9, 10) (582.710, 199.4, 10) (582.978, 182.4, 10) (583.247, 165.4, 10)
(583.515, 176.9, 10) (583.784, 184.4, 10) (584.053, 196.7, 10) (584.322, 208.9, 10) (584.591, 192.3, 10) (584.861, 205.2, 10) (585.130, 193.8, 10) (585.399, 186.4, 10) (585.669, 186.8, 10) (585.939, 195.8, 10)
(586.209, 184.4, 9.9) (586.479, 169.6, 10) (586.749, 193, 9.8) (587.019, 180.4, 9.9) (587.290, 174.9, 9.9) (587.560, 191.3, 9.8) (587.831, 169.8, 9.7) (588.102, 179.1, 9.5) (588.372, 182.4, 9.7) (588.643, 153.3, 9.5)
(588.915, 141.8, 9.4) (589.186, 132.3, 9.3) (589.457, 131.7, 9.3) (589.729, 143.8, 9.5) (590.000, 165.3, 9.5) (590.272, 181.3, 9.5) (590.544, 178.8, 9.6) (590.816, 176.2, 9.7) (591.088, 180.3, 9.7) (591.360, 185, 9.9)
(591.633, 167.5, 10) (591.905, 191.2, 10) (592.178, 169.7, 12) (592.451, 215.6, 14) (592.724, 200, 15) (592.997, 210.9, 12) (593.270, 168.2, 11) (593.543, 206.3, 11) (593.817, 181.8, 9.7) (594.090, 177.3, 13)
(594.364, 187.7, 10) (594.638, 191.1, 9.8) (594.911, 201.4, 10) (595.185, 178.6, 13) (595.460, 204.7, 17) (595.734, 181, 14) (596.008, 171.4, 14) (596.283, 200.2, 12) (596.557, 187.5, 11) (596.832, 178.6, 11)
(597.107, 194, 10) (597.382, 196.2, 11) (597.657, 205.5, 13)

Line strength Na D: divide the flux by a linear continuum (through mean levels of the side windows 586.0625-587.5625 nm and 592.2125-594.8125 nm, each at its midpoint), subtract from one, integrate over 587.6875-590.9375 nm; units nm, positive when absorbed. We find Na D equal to 0.426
